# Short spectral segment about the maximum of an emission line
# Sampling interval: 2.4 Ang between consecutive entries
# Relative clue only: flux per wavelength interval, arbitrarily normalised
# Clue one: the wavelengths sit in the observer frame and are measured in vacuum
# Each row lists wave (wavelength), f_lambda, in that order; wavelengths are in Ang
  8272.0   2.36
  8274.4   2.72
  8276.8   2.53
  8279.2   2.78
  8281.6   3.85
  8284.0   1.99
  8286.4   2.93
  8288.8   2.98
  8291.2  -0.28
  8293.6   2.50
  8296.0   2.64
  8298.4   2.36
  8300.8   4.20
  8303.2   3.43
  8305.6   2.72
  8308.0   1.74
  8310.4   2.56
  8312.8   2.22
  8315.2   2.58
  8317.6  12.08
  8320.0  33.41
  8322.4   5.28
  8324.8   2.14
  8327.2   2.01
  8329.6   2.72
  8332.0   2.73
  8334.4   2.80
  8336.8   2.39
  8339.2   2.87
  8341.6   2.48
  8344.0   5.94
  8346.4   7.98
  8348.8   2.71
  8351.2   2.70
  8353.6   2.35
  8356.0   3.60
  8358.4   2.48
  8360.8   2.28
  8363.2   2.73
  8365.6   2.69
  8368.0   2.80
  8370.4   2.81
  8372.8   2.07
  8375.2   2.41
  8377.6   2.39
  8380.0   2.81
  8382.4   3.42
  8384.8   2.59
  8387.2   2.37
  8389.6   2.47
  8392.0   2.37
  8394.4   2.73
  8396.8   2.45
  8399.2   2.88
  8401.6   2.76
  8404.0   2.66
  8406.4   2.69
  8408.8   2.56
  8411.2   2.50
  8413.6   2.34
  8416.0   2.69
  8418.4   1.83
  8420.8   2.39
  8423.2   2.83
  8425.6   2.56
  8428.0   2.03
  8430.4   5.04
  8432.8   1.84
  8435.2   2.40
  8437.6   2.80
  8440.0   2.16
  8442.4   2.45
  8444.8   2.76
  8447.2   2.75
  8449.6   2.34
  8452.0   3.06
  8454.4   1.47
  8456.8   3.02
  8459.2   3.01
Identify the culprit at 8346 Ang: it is [N II]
